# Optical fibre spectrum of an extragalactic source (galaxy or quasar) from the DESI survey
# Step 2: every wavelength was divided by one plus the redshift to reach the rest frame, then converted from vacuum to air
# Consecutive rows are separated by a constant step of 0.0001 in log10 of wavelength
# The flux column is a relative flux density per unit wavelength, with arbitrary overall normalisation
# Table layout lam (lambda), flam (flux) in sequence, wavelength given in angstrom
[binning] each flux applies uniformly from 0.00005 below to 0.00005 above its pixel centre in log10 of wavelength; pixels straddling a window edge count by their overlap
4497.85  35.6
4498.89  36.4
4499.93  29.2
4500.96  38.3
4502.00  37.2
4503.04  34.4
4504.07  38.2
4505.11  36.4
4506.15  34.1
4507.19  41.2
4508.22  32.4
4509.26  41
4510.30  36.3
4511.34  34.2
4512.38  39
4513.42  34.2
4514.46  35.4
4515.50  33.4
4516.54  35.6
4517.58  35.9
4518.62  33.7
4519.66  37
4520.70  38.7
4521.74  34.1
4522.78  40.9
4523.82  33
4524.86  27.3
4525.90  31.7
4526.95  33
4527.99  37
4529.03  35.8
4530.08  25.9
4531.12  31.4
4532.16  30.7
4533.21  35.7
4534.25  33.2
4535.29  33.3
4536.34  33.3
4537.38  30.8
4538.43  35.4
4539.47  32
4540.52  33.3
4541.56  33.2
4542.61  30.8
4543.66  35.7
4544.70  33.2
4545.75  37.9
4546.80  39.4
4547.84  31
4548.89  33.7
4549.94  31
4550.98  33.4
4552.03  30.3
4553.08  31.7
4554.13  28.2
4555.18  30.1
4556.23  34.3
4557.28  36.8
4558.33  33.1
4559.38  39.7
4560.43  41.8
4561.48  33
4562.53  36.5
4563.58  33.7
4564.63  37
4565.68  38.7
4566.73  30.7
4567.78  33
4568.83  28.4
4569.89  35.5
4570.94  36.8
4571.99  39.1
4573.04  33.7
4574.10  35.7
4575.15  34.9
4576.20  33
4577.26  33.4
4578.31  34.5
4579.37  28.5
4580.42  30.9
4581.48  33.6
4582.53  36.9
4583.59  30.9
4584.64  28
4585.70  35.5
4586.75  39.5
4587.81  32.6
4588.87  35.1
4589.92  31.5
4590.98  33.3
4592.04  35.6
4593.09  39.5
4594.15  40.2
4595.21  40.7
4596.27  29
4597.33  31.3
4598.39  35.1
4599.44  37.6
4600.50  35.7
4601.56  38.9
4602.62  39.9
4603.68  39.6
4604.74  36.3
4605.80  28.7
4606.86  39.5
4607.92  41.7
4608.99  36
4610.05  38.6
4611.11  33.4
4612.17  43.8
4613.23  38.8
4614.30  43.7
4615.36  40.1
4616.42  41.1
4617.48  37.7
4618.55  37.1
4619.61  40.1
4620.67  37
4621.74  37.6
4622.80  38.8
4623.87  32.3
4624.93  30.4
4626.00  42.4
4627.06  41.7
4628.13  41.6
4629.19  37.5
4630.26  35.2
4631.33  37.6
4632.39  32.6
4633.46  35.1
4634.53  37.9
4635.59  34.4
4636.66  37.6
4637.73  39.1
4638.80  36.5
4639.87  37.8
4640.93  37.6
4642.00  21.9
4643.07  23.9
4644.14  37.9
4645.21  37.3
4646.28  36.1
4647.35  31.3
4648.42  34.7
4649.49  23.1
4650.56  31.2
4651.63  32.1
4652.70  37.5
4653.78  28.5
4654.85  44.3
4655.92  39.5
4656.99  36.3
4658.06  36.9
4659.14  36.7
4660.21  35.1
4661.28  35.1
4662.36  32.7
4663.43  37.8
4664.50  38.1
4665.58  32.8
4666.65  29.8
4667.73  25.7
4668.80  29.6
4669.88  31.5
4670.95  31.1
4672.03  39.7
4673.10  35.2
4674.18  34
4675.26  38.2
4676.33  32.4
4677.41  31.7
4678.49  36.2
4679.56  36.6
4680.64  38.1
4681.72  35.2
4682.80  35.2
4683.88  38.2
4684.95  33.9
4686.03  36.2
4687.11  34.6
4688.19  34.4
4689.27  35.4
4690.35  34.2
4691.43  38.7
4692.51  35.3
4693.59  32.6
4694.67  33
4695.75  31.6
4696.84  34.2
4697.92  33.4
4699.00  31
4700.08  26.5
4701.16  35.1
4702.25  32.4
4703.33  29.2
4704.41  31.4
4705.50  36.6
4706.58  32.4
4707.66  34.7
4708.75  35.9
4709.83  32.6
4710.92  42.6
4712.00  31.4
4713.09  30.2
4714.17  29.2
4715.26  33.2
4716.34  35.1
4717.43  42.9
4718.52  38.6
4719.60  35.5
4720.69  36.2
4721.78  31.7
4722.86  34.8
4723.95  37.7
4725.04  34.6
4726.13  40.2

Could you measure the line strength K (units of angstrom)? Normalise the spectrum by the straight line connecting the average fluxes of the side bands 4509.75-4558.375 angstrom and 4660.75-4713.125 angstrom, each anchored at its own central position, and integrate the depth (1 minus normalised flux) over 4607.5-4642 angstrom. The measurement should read -3.8 angstrom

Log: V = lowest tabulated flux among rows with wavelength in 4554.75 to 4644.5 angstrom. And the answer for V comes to 21.9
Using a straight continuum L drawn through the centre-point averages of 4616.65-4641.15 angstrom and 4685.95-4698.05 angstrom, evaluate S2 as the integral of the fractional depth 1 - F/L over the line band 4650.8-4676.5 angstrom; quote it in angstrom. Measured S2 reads 0.8 angstrom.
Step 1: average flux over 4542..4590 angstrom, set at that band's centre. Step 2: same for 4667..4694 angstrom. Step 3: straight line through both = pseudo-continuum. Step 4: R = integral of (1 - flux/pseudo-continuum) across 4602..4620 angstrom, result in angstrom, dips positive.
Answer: -2.3 angstrom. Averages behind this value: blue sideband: 34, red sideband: 34.5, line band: 38.6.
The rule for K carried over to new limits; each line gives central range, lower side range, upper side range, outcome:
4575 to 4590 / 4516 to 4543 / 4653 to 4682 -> 0.34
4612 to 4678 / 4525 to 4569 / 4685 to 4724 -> -3.07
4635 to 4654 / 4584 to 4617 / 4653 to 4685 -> 1.20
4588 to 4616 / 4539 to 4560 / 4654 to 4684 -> -2.35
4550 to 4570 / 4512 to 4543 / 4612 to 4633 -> 0.81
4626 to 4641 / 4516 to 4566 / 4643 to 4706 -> -1.50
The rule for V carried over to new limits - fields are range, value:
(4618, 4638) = 30.4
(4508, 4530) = 27.3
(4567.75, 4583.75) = 28.4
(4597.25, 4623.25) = 28.7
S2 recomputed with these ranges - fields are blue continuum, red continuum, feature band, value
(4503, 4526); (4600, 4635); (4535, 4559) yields 2.10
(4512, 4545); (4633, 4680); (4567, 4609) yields -1.12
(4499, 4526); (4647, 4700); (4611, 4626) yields -1.55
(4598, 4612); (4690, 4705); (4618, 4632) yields -0.52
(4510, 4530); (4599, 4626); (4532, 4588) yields 3.53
